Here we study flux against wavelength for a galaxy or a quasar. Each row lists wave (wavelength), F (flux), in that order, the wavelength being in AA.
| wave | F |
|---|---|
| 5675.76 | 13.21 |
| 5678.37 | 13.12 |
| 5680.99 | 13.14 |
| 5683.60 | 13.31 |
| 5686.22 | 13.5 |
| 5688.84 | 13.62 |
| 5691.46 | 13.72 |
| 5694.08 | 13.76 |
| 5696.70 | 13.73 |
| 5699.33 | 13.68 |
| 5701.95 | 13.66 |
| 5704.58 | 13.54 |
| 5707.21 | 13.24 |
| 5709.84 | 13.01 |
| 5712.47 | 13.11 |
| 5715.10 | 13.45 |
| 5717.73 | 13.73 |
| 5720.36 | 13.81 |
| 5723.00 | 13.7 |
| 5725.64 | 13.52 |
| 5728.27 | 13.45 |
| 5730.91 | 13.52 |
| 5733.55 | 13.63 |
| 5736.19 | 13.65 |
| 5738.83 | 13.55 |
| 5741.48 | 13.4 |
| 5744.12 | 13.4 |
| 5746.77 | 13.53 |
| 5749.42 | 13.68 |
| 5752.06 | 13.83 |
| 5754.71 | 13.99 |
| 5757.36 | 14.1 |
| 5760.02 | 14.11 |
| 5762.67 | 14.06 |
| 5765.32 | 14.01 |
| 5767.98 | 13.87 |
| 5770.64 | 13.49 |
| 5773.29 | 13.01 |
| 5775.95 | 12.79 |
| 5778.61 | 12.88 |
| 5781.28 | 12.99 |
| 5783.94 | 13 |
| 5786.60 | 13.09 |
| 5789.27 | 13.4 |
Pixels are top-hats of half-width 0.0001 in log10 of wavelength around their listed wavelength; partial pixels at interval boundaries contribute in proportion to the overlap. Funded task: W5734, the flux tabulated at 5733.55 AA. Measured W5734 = 13.63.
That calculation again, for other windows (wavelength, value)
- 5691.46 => 13.72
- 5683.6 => 13.31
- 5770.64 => 13.49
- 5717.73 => 13.73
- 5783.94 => 13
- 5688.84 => 13.62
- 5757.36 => 14.1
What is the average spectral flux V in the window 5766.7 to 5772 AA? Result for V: 13.7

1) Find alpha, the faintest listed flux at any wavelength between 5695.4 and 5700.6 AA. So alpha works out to 13.68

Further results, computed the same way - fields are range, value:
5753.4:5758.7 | 13.99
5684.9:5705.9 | 13.5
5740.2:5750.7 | 13.4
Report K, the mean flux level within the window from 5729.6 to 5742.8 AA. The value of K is 13.5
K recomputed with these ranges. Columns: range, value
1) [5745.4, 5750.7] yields 13.6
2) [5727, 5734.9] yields 13.5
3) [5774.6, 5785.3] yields 12.9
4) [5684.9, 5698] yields 13.7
